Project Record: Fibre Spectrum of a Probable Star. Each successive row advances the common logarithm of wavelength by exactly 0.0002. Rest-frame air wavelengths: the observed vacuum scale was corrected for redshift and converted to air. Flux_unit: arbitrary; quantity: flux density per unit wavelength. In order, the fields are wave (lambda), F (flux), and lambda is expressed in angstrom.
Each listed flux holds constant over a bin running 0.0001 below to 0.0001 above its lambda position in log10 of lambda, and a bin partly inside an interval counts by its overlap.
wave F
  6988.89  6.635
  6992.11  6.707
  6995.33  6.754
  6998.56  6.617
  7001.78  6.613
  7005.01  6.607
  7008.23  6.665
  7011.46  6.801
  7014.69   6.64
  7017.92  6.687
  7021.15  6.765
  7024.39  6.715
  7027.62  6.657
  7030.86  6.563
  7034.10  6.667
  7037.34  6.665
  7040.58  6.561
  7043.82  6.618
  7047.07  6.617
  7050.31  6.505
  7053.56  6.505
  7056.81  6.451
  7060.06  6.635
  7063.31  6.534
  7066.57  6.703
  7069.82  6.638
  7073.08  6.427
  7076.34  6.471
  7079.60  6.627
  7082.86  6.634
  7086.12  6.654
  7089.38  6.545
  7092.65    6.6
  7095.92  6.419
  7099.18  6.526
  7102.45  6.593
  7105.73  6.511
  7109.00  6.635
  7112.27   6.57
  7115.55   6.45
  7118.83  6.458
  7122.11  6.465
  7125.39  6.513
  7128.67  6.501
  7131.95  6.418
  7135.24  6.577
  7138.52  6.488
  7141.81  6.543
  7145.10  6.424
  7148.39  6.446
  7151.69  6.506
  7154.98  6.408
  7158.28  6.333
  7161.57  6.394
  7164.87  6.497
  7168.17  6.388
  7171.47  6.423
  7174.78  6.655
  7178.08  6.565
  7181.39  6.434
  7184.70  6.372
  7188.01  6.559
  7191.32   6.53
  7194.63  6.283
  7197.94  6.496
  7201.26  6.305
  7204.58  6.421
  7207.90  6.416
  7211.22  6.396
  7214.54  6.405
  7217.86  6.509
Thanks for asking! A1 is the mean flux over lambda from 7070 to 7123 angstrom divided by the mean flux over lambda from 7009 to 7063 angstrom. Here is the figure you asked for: 0.99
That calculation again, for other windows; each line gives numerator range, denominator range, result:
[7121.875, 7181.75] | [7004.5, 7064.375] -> 0.98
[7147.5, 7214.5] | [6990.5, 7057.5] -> 0.97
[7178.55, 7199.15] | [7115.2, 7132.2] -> 1.00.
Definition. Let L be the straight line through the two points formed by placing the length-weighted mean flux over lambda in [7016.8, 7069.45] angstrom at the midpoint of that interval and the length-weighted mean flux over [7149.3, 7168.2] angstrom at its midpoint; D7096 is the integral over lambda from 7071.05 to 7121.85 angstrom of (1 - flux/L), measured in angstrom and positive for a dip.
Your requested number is -0.1 angstrom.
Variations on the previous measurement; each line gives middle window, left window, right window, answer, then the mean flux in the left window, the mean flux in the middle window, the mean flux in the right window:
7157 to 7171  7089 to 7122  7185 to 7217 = 0.1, 6.53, 6.41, 6.42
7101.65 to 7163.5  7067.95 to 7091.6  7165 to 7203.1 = 0.3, 6.57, 6.48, 6.46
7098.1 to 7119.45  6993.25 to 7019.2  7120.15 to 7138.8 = 0.0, 6.67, 6.54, 6.5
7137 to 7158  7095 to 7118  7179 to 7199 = 0.1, 6.53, 6.46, 6.45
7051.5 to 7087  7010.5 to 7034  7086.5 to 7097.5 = 0.1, 6.68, 6.57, 6.53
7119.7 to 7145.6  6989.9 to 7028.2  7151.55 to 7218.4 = 0.1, 6.69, 6.49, 6.44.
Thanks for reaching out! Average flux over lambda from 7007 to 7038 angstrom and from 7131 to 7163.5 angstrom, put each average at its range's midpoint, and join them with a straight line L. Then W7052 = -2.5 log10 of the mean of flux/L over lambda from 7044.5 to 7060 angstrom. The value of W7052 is 0.02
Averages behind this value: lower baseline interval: 6.68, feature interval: 6.54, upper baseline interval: 6.45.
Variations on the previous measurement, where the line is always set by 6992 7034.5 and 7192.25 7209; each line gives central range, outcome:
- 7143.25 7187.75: 0.00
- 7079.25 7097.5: 0.00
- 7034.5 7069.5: 0.00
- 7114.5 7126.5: 0.01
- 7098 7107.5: 0.00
